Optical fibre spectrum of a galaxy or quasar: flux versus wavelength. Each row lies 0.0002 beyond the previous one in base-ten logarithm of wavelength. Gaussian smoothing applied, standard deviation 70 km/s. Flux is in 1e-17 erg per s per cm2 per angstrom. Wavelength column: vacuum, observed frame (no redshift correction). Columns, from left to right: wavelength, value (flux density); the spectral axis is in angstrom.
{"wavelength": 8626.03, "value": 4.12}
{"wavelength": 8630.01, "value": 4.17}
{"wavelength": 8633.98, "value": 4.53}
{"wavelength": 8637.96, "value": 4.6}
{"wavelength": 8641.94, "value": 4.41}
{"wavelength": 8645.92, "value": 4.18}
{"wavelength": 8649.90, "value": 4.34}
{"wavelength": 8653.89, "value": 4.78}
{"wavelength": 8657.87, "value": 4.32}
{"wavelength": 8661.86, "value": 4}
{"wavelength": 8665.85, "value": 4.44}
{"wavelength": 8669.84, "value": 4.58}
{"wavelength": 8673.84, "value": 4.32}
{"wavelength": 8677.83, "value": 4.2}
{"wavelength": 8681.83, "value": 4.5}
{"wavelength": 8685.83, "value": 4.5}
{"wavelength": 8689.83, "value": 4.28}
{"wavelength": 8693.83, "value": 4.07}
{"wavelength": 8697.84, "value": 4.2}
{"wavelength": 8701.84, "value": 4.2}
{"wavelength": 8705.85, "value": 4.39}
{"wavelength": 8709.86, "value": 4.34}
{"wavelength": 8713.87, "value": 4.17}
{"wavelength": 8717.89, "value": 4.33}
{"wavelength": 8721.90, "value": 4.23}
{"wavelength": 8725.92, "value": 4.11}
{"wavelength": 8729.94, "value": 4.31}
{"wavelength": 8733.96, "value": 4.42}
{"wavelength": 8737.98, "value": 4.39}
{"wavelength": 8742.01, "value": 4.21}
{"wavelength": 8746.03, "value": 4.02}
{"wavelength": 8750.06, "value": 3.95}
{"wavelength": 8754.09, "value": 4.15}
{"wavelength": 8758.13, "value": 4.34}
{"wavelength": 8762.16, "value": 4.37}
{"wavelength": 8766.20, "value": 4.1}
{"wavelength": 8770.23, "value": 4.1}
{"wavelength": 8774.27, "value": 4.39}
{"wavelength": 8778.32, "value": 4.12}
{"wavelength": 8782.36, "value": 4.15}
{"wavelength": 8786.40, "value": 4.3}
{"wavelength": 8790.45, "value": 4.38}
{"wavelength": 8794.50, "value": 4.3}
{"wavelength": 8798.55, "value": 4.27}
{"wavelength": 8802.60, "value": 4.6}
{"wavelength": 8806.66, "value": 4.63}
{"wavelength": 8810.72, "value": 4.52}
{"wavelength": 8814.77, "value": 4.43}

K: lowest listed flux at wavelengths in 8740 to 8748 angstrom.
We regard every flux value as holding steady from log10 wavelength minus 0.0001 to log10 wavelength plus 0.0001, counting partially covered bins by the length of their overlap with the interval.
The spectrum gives 4.02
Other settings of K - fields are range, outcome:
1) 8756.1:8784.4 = 4.1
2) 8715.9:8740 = 4.11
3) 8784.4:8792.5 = 4.3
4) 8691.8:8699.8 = 4.07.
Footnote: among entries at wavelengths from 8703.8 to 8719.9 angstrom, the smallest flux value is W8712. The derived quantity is 4.17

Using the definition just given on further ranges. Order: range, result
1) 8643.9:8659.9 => 4.18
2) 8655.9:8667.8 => 4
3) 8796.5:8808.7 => 4.27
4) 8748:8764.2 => 3.95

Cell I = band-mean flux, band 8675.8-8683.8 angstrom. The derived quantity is 4.35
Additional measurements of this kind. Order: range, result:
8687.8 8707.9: 4.23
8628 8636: 4.35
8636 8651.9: 4.38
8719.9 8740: 4.29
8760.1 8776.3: 4.24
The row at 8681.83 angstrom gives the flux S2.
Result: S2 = 4.5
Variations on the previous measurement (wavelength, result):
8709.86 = 4.34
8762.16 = 4.37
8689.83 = 4.28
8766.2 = 4.1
